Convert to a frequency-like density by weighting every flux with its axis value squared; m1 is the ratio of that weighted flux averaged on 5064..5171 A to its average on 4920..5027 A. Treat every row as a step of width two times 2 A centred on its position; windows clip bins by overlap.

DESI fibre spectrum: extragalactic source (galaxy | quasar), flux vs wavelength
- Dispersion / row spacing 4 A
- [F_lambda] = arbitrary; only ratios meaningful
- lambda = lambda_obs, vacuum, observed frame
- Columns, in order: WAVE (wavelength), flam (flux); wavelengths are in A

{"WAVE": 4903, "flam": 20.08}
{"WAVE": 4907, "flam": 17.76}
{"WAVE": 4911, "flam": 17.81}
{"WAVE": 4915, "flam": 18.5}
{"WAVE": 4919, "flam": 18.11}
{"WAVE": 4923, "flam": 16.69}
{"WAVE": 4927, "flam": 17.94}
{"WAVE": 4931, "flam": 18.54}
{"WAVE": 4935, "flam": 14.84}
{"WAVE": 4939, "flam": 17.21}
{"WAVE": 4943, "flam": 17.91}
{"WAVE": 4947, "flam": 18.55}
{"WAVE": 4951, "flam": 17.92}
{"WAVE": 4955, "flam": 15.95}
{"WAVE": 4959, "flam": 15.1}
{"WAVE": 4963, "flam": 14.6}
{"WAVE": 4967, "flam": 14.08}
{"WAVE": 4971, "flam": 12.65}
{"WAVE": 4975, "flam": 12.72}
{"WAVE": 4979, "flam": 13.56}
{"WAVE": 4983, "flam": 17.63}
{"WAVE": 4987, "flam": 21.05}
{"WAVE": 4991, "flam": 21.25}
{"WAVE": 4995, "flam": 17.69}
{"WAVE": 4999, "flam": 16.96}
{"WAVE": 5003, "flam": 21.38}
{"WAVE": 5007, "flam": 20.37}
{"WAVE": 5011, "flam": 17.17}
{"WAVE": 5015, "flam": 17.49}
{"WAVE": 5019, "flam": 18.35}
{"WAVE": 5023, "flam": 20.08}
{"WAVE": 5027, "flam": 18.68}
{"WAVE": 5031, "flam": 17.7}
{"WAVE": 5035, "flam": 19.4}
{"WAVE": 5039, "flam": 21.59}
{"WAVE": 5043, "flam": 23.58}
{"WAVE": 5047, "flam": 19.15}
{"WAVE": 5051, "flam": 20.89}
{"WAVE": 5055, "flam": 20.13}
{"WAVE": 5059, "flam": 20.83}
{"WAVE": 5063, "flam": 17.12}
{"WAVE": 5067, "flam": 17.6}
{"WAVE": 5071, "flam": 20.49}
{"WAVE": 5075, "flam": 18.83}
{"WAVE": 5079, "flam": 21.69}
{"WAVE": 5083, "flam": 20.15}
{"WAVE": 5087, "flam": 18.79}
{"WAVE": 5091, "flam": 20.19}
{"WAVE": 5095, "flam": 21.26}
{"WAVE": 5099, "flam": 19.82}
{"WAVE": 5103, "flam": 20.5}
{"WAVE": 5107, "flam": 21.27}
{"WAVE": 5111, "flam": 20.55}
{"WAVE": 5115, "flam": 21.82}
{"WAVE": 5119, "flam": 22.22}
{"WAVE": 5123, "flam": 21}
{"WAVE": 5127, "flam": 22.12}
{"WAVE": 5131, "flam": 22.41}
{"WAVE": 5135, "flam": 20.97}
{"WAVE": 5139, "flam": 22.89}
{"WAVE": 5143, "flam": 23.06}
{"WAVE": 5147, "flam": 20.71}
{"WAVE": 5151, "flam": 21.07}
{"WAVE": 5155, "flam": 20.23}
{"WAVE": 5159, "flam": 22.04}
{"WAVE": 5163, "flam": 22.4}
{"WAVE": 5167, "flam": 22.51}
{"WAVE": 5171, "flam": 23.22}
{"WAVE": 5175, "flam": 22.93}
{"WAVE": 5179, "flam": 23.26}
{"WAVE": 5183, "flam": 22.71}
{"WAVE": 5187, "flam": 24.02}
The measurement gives 1.3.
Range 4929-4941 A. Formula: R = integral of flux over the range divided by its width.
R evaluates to 16.9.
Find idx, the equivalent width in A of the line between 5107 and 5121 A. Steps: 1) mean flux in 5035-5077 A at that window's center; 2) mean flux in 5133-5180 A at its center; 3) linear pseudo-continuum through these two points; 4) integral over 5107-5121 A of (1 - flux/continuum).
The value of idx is -0.2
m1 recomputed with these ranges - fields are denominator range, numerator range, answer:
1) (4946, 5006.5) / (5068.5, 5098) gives 1.25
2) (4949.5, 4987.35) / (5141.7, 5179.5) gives 1.56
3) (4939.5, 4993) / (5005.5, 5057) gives 1.22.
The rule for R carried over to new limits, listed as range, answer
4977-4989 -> 17.4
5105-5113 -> 20.9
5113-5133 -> 21.9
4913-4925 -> 17.8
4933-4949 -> 17.1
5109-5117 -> 21.2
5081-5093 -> 19.7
